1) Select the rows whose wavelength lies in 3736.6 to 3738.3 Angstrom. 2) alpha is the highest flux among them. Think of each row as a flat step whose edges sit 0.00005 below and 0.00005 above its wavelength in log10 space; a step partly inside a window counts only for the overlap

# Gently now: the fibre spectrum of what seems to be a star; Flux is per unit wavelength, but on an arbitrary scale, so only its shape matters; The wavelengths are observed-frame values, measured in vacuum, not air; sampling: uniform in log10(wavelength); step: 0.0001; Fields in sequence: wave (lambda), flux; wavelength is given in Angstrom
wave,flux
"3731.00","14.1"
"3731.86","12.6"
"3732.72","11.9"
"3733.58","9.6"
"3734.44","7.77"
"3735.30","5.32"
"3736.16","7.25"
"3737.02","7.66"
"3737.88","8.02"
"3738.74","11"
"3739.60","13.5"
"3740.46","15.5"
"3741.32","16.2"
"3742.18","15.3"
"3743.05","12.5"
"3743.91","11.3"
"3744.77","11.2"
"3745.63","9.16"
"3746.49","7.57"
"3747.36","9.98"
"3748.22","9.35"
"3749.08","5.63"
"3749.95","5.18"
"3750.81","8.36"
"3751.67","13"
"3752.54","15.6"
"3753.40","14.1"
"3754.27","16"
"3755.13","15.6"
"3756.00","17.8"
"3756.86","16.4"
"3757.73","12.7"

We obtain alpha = 8.02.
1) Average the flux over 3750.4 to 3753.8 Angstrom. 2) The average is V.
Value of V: 12.8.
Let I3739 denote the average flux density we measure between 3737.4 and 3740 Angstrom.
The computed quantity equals 10.8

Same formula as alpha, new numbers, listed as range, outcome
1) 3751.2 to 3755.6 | 16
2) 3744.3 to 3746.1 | 11.2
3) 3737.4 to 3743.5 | 16.2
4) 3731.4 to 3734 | 12.6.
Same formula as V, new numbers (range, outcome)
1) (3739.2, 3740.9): 14.6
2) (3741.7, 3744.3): 13.1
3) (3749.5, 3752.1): 8.83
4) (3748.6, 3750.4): 5.55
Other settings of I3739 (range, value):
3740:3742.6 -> 15.7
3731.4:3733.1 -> 12.3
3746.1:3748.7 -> 8.92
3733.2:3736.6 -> 7.46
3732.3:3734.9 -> 9.69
